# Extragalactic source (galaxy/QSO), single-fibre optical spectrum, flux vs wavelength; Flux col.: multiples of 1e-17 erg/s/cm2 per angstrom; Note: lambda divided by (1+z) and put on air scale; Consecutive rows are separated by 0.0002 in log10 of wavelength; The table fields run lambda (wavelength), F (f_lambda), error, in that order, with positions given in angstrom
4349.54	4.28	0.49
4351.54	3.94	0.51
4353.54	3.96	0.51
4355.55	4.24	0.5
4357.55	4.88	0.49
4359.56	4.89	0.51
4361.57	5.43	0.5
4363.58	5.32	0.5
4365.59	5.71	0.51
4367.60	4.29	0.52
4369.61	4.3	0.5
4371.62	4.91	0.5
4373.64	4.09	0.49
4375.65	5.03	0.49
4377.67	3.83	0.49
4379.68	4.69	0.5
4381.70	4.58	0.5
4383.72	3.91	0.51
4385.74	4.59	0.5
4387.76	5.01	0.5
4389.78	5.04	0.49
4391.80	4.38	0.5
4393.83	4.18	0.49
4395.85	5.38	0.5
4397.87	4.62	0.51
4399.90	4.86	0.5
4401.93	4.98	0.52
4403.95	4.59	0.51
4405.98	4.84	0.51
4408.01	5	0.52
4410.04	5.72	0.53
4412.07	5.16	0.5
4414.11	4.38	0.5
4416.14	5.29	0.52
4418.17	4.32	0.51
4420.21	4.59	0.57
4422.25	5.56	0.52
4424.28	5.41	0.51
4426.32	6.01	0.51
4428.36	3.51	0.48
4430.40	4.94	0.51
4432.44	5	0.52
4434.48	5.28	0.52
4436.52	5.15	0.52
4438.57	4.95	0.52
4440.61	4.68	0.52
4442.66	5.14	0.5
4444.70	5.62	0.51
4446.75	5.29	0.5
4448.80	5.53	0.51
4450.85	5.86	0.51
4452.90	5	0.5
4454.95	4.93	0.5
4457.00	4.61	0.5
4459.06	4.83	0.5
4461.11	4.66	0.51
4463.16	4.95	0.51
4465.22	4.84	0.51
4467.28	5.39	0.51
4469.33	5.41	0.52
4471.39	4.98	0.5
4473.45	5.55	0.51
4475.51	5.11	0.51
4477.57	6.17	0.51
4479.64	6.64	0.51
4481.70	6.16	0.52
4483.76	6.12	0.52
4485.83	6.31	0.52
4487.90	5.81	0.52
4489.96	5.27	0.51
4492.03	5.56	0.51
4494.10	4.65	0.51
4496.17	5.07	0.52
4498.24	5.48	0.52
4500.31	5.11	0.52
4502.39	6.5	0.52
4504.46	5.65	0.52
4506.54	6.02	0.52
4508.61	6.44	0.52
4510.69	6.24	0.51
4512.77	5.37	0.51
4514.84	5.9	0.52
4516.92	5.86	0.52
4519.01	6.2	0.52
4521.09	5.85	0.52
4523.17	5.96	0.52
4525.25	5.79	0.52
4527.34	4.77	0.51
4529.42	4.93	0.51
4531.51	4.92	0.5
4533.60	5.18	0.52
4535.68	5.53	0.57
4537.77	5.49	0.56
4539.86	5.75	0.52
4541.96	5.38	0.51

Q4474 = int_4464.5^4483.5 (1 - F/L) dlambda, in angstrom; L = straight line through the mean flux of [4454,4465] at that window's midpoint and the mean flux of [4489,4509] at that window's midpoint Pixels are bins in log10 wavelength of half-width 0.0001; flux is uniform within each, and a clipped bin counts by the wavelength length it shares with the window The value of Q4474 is -2.01 angstrom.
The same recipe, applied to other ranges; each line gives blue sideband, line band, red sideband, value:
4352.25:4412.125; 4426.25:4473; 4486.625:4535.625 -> 1.16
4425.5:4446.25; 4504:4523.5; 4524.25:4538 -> -2.93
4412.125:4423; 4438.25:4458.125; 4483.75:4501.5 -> -0.31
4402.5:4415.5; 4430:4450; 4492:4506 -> -0.17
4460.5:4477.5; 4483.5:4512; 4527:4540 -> -2.84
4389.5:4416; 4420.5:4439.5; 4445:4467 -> -0.37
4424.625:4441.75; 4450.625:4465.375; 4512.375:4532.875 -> 0.59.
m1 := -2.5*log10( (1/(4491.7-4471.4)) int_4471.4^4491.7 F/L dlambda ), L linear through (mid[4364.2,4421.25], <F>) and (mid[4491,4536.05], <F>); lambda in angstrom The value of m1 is -0.094 mag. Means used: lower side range 4.73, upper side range 5.59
